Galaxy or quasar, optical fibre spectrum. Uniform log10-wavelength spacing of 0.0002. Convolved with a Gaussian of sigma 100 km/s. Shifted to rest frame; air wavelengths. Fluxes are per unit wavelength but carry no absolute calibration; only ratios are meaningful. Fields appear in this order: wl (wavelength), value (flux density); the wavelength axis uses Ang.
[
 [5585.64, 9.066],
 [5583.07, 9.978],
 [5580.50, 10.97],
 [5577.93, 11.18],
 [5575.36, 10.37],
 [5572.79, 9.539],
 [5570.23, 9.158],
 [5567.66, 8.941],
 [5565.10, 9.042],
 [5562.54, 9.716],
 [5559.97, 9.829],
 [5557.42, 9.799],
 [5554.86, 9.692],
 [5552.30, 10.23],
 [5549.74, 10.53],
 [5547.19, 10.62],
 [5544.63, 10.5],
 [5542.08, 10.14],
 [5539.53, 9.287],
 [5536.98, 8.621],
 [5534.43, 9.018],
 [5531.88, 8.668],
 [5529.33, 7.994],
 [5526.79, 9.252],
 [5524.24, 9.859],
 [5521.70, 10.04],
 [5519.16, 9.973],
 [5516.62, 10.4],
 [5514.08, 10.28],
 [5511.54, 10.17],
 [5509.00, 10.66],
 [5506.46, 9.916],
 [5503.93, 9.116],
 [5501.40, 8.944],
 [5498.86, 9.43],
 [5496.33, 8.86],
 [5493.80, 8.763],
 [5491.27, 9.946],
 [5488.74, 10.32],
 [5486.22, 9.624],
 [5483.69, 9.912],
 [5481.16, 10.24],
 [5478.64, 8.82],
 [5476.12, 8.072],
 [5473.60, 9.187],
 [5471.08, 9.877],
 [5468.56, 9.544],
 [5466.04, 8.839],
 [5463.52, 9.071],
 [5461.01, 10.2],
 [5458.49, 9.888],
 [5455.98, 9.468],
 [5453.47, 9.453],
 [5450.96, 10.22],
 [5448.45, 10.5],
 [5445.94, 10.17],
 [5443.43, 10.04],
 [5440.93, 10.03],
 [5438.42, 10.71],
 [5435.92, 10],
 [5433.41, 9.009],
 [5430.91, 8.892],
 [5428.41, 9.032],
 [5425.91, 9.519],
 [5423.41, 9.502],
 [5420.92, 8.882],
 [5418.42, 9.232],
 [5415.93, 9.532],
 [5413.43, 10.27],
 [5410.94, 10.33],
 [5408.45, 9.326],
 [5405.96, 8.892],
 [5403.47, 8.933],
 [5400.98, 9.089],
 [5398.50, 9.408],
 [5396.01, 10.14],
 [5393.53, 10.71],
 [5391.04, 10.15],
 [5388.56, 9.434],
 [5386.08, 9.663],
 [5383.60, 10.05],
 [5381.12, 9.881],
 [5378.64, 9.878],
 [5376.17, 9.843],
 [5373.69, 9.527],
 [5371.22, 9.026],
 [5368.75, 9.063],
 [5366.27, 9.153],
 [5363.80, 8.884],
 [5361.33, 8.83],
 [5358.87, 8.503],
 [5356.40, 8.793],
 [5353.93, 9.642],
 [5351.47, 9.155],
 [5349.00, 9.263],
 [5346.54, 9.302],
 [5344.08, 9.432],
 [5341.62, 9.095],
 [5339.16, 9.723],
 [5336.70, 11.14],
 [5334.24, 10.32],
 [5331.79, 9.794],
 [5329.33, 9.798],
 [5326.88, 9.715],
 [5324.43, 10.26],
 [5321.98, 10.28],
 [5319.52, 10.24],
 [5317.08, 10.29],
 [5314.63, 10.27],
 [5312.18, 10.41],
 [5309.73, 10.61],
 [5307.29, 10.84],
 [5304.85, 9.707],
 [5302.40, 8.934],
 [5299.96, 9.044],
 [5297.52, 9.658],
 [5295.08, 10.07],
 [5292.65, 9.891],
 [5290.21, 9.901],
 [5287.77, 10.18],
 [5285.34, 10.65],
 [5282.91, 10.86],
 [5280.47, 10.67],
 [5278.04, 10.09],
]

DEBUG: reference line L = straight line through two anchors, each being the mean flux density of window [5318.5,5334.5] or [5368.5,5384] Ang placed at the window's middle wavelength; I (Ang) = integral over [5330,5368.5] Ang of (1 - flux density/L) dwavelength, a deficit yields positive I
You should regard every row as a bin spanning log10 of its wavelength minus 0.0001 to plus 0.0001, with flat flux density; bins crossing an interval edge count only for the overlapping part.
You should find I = 1.78 Ang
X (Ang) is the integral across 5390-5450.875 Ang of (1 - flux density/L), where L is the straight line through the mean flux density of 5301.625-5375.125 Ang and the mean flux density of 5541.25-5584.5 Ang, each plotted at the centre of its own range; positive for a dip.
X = 0.7 Ang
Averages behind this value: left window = 9.67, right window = 10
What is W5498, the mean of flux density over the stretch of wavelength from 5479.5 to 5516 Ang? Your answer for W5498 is 9.73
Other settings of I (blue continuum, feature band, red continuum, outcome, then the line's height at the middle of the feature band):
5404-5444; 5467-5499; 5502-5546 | 0.6 Ang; 9.6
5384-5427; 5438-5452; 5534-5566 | -0.9 Ang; 9.65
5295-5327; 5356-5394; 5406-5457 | 1.5 Ang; 9.85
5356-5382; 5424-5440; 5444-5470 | 0.1 Ang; 9.59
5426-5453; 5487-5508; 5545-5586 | 1.0 Ang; 9.89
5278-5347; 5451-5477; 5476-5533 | 0.7 Ang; 9.67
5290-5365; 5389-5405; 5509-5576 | 0.0 Ang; 9.72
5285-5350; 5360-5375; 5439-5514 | 1.2 Ang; 9.86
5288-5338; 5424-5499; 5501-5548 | 1.5 Ang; 9.78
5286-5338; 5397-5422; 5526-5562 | 1.2 Ang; 9.87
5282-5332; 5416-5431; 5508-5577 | 1.0 Ang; 9.9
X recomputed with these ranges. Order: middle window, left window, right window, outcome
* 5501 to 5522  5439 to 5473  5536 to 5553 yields -0.1 Ang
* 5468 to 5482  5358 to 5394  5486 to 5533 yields 0.5 Ang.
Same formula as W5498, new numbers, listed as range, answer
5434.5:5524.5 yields 9.73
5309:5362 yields 9.77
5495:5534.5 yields 9.55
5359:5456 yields 9.6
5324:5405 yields 9.55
